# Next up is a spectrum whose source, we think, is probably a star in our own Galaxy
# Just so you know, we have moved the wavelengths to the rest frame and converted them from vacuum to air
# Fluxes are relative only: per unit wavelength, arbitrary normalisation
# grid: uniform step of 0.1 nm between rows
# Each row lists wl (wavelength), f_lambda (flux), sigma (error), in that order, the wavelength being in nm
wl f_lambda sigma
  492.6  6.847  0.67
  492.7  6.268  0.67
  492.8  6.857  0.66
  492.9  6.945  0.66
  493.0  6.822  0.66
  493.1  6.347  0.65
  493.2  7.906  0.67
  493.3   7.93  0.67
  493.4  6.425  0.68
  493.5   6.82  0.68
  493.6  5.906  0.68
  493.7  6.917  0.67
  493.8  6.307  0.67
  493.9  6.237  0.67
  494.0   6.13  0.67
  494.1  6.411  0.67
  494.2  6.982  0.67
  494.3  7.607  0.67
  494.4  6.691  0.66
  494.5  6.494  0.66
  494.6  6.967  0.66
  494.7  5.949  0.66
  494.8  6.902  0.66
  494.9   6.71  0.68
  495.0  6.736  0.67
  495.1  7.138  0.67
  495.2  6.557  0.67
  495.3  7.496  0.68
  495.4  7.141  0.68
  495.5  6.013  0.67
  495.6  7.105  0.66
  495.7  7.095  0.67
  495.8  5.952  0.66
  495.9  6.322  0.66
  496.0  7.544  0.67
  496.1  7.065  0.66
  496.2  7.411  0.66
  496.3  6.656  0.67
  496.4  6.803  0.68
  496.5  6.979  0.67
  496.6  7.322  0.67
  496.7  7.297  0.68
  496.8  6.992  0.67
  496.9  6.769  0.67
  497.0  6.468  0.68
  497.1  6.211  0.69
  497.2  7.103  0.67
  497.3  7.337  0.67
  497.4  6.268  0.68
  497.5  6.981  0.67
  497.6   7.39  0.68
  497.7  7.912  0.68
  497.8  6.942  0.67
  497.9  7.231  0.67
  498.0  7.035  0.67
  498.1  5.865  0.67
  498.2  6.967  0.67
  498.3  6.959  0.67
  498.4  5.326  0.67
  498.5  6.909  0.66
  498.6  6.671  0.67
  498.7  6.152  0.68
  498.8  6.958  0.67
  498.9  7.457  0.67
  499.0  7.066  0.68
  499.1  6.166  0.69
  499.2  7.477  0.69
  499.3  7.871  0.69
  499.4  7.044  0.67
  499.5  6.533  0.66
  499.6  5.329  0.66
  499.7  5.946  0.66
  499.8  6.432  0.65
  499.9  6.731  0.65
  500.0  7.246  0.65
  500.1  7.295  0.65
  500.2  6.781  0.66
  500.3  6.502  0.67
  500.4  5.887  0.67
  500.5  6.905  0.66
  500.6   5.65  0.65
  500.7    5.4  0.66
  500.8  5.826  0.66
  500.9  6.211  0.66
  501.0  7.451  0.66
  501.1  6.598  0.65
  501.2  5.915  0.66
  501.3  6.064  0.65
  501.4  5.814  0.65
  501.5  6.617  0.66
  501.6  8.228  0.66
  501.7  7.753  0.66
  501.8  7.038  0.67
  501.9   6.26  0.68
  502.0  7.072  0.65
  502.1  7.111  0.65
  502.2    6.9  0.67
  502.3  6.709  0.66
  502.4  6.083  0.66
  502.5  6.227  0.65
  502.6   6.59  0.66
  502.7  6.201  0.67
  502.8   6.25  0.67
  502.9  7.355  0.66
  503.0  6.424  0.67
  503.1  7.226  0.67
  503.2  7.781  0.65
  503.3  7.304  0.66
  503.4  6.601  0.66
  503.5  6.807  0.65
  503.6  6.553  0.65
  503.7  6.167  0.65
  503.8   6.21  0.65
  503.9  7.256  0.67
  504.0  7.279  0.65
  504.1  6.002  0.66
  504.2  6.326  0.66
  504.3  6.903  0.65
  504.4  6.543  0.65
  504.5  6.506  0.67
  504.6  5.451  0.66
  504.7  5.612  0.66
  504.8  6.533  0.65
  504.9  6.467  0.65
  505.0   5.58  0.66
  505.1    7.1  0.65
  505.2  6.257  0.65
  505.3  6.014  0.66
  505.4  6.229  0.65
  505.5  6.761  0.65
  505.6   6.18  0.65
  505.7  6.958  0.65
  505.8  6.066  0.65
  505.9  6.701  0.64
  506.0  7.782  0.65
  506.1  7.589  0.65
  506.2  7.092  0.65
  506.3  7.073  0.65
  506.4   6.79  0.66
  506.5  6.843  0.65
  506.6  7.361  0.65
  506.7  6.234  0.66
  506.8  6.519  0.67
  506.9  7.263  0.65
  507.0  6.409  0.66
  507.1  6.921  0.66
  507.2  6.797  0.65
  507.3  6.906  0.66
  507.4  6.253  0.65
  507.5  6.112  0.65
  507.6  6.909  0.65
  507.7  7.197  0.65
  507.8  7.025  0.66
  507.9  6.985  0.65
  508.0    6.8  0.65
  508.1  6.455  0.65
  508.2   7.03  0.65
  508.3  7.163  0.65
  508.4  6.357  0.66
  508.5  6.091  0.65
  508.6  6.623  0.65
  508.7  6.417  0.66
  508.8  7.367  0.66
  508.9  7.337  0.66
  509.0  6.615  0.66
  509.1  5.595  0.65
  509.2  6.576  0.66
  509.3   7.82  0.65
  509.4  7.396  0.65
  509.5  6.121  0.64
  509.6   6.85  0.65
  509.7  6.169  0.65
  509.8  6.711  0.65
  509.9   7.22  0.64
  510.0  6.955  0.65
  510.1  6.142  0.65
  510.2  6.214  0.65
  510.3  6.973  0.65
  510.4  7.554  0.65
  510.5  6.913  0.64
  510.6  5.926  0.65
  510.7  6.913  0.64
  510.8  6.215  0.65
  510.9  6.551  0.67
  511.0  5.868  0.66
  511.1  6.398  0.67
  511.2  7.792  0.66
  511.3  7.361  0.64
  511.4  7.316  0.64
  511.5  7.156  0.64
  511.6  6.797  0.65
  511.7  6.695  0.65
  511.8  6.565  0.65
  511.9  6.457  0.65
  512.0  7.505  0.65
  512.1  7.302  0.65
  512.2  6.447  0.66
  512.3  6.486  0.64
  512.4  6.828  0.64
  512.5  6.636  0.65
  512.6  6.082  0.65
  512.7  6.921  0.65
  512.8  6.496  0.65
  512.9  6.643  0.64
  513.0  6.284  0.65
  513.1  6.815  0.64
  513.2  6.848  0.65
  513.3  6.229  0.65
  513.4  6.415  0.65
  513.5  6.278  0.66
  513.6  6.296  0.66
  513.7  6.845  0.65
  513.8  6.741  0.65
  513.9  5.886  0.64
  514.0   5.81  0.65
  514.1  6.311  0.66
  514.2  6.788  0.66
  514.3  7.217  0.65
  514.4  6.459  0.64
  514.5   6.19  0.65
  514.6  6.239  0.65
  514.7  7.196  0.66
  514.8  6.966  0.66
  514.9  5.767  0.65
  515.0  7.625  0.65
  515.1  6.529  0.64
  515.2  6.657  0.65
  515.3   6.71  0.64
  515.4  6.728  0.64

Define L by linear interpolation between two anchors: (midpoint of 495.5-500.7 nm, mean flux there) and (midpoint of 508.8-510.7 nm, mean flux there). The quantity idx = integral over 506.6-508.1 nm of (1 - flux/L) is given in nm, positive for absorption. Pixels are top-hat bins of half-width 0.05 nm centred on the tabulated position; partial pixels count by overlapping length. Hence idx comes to 0.001 nm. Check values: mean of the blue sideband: 6.77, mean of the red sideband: 6.75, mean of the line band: 6.75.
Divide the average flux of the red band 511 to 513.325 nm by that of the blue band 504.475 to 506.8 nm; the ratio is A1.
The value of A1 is 1.03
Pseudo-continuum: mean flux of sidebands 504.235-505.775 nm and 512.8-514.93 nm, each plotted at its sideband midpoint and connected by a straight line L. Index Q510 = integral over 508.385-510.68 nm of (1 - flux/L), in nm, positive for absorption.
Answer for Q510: -0.10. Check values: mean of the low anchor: 6.34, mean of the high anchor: 6.49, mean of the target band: 6.7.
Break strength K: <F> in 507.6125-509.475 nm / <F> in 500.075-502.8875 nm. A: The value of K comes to 1.04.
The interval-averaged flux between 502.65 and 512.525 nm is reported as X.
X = 6.71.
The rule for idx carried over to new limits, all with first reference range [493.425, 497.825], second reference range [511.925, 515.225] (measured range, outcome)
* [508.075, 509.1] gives -0.01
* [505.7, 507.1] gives -0.05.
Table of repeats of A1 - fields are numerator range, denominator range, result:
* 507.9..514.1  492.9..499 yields 0.98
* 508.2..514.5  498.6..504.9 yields 1.01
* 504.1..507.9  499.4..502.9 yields 1.01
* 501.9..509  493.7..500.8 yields 0.99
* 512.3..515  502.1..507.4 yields 0.98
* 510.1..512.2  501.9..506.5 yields 1.02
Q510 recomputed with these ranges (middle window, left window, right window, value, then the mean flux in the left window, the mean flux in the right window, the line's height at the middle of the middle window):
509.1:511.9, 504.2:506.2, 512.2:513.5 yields -0.10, 6.5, 6.54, 6.53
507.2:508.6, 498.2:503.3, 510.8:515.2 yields -0.01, 6.66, 6.65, 6.65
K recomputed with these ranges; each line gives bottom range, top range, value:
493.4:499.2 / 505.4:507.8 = 1.00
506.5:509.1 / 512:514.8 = 0.97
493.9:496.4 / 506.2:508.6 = 1.00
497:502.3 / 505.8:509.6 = 1.02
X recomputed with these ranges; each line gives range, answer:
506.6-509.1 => 6.73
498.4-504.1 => 6.67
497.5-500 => 6.78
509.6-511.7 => 6.76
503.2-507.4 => 6.64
